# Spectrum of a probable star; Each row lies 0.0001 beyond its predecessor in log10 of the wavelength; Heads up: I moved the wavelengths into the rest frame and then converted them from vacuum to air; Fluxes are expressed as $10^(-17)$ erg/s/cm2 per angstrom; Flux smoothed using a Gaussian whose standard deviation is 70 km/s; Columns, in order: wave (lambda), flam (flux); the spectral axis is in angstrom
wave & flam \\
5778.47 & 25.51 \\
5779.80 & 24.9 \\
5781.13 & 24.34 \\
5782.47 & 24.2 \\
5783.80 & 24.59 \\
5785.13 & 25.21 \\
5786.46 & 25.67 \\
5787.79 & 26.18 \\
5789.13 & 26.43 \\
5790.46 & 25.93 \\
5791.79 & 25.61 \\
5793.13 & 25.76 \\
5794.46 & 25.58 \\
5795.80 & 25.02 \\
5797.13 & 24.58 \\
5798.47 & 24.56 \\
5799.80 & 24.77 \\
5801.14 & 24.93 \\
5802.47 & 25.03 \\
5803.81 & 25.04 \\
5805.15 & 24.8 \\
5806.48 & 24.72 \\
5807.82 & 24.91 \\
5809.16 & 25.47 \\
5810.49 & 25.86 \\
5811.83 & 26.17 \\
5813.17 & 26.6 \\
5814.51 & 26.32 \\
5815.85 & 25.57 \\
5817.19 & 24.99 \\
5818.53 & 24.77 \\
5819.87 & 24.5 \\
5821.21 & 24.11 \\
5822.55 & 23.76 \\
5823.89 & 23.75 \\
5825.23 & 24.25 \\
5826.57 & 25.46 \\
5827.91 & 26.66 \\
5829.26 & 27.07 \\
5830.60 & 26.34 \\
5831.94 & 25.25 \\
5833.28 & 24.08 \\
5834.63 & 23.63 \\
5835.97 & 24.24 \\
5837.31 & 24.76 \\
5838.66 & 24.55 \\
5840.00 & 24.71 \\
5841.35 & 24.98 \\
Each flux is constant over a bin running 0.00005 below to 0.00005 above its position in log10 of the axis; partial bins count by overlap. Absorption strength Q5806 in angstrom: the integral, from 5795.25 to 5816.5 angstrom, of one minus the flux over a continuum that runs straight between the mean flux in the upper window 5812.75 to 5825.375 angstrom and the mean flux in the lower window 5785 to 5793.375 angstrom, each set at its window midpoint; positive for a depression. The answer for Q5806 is 0.0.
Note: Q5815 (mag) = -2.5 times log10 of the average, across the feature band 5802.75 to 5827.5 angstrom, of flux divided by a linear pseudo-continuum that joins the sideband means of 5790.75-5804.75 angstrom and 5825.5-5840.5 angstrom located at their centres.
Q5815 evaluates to 0.00 mag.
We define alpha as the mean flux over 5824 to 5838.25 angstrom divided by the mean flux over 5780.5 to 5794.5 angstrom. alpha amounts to 1.0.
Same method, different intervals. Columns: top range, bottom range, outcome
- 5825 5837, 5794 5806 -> 1.01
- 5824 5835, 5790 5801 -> 1.00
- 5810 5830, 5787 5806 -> 1.00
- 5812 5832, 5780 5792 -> 1.00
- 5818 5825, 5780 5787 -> 0.98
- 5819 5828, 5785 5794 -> 0.95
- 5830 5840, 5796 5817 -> 0.98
